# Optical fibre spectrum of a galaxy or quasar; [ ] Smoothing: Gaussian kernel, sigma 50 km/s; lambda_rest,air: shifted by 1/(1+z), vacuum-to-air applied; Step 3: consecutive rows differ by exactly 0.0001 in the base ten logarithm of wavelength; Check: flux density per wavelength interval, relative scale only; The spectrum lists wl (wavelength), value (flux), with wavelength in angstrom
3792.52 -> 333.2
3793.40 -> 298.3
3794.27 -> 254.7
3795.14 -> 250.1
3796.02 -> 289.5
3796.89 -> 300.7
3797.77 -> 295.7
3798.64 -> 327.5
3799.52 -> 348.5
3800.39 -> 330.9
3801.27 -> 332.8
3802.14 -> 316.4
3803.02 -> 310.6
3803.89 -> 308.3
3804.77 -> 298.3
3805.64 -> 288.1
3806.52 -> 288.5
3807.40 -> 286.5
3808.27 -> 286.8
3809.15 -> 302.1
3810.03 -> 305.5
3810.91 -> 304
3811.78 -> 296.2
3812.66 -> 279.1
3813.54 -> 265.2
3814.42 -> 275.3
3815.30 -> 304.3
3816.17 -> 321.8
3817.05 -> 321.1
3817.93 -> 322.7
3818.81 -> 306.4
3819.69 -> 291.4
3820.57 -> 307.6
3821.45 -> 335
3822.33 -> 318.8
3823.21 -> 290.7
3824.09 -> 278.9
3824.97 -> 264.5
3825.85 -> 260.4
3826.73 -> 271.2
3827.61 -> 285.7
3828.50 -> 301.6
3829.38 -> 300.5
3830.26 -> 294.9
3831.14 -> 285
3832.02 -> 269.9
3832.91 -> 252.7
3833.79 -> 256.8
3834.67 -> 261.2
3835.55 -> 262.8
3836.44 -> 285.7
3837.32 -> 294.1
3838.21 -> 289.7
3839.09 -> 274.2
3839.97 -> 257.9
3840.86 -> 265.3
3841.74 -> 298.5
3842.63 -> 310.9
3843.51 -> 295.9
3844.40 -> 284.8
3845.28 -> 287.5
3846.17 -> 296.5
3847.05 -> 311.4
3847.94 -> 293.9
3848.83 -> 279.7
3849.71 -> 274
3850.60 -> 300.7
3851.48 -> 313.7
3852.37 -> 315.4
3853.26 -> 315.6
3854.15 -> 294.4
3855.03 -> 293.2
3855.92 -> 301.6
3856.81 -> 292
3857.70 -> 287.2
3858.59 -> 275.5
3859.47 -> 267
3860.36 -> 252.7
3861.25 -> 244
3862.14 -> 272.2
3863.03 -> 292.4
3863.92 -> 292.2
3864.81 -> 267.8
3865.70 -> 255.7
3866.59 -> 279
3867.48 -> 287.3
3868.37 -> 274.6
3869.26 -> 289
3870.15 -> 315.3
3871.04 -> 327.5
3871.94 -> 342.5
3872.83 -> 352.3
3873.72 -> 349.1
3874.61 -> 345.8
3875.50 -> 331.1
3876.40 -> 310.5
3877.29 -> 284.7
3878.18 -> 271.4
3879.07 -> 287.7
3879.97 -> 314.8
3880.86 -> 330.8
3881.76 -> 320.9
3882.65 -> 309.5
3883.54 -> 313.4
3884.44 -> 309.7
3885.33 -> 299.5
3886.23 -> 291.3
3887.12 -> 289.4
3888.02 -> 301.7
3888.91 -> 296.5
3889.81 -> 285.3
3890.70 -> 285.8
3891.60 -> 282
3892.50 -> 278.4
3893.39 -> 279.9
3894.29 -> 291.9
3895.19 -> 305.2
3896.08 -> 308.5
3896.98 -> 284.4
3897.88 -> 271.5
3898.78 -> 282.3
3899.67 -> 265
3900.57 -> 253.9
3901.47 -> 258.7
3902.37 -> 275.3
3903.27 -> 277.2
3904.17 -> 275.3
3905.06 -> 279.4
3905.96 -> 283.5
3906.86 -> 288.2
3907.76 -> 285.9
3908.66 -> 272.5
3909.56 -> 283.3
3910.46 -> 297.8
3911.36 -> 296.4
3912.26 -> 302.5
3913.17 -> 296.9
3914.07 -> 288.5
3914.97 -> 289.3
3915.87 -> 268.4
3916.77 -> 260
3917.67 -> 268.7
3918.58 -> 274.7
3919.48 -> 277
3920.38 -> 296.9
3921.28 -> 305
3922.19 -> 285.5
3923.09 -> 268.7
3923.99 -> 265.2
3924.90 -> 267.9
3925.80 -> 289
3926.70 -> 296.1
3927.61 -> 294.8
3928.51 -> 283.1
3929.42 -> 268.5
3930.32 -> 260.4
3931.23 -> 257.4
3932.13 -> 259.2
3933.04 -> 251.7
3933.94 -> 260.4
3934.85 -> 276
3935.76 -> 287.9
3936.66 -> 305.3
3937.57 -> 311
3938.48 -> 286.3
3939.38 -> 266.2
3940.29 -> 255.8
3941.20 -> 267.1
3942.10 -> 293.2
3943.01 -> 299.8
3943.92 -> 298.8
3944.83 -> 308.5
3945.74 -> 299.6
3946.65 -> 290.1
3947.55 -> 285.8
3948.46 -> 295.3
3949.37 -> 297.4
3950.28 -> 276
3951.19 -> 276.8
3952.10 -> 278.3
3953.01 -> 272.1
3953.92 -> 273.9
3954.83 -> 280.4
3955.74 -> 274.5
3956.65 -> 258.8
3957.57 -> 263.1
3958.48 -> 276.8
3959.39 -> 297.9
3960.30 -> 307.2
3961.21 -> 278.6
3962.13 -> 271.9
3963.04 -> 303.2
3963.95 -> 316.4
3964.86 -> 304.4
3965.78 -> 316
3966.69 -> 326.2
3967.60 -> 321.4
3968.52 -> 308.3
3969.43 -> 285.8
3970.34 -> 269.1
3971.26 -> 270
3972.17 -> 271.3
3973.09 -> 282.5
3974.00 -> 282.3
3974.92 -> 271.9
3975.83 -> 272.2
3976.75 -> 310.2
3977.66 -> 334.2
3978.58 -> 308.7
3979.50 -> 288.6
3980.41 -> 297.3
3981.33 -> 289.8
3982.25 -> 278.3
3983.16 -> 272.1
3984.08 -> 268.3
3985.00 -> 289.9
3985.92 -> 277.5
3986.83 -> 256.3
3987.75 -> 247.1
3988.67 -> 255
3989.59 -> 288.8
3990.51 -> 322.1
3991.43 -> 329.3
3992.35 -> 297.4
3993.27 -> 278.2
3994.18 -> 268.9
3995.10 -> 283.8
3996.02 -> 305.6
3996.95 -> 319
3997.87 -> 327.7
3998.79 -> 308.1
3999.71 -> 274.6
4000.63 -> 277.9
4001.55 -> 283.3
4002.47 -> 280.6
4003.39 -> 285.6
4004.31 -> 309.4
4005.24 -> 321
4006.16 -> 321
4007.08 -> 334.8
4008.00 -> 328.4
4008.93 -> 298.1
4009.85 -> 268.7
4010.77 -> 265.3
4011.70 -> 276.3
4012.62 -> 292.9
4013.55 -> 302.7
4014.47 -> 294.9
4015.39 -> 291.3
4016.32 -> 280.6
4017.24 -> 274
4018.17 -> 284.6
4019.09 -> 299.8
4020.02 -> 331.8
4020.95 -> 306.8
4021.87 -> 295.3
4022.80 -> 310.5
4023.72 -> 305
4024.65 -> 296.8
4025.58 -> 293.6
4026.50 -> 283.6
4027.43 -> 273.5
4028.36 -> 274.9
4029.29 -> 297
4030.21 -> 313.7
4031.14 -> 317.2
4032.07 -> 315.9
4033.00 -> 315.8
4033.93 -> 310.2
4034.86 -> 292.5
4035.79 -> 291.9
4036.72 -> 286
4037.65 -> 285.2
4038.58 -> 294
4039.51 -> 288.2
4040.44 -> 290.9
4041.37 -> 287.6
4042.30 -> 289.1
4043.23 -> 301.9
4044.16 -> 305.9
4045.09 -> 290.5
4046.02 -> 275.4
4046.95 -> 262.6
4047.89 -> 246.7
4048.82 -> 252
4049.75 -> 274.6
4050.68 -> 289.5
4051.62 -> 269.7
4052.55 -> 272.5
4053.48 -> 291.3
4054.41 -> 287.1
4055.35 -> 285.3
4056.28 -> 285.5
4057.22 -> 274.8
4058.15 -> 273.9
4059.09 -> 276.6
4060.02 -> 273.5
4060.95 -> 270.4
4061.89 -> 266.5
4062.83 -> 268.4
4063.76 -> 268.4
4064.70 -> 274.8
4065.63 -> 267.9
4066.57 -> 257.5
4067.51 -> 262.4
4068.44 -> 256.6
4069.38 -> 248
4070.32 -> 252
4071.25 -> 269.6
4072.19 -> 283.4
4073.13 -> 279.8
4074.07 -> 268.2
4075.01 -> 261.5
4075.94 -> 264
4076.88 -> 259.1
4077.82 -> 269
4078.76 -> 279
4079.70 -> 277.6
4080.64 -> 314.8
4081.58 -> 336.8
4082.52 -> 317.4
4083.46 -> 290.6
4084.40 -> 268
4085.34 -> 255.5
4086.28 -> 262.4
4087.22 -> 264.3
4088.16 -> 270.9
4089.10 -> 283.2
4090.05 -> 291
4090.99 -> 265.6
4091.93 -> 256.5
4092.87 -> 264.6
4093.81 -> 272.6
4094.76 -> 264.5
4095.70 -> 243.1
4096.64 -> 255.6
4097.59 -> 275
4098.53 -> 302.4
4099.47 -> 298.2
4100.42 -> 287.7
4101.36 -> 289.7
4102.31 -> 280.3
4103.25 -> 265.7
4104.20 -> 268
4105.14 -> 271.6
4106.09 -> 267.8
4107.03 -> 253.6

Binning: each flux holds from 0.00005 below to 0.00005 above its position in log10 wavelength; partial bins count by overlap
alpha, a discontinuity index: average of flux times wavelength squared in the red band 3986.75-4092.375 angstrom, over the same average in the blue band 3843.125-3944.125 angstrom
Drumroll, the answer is 1.07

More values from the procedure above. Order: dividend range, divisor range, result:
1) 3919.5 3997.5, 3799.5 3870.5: 1.05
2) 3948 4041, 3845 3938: 1.07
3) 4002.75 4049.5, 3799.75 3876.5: 1.10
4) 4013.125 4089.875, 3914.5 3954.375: 1.07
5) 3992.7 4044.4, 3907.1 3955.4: 1.10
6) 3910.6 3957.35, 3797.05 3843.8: 1.01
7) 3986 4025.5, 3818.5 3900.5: 1.09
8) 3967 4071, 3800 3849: 1.09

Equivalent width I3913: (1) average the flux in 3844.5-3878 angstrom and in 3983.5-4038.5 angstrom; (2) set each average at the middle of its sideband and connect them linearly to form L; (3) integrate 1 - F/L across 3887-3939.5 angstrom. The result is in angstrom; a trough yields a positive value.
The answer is 2.5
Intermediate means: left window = 296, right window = 294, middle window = 281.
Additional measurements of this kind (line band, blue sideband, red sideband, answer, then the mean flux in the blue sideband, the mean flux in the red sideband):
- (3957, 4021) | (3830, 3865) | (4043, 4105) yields -3.3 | 284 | 275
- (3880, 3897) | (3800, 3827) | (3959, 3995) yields -0.2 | 299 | 290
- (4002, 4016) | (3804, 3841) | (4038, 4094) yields -0.9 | 289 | 276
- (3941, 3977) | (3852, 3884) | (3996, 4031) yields 1.1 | 299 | 297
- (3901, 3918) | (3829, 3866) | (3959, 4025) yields 0.4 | 284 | 294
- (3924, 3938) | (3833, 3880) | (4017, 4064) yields 0.6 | 292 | 288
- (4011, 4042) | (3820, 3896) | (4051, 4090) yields -1.9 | 293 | 275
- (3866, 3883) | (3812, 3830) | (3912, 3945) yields -1.4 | 295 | 280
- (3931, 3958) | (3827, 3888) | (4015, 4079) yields 0.7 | 293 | 282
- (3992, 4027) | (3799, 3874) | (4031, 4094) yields -1.7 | 293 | 279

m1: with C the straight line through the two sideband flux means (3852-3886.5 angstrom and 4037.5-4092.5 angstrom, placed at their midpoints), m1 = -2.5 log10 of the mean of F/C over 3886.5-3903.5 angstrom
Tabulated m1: 0.05 mag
